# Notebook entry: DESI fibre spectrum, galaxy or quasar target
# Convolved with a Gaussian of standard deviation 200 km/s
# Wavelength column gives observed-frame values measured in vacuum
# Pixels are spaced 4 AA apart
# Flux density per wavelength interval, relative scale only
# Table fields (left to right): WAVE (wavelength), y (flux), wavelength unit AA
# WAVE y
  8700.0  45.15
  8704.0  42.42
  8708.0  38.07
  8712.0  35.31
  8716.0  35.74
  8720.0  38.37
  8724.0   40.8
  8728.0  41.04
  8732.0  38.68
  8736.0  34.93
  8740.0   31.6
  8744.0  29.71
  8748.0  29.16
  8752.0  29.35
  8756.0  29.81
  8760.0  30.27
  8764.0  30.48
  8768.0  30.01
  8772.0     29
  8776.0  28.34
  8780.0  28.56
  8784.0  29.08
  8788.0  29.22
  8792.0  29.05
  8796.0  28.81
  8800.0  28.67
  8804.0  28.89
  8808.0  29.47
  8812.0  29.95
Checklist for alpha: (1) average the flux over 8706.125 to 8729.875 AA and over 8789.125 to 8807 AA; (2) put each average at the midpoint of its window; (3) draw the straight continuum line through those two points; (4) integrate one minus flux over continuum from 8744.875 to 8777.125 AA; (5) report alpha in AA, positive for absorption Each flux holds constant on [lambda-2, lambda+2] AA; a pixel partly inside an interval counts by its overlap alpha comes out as 3.5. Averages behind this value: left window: 38.2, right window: 28.9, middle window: 29.6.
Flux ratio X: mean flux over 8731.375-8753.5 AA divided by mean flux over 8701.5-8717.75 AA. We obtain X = 0.84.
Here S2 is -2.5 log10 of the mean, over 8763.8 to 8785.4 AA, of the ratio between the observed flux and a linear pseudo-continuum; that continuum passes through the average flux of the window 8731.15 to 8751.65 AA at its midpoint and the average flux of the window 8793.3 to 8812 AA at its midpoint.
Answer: 0.050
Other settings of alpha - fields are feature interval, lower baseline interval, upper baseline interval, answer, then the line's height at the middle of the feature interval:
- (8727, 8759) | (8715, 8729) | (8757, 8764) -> 1.55 AA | 34.3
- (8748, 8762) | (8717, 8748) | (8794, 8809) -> 1.64 AA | 33.7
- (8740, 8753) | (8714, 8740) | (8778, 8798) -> 1.93 AA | 34.9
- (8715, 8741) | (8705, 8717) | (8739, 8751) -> -3.22 AA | 33.4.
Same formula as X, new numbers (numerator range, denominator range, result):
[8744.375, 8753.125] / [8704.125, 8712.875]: 0.77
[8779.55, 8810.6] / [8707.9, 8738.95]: 0.77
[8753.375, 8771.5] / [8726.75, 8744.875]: 0.85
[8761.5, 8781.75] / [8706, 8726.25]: 0.78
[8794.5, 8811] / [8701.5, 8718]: 0.76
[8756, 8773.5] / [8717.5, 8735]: 0.76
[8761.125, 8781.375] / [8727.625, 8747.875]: 0.86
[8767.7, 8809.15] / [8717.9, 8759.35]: 0.85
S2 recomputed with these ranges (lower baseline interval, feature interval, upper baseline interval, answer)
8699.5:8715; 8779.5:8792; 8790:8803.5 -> 0.041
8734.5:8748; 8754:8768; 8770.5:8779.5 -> -0.012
